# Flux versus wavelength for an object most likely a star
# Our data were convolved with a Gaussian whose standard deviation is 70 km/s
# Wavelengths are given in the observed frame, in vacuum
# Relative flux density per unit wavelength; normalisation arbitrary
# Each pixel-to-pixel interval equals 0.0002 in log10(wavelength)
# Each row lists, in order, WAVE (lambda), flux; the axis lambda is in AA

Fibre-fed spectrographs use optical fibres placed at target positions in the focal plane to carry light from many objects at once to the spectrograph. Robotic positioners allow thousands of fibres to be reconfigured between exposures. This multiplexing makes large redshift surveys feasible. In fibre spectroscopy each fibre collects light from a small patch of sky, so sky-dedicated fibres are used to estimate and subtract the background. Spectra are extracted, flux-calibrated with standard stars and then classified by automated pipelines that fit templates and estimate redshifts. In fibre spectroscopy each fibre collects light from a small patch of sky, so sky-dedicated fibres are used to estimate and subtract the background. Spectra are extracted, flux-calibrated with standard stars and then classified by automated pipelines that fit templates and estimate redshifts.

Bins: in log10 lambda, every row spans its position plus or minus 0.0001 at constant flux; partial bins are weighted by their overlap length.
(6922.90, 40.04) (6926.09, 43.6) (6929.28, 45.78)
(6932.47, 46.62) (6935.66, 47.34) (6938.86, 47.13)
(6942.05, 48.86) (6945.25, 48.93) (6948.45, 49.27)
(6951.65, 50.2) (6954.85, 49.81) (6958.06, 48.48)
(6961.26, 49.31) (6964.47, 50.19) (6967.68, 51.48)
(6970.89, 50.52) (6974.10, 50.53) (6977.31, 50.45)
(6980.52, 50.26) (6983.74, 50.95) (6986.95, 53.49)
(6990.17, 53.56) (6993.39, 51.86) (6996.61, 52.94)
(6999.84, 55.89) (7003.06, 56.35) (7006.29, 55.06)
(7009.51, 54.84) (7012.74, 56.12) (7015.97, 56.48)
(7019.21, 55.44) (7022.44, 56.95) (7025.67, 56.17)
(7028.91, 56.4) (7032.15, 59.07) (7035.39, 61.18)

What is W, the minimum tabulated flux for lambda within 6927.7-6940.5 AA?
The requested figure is 45.78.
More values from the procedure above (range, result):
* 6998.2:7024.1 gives 54.84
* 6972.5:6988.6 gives 50.26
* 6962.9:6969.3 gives 50.19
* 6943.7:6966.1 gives 48.48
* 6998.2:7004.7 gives 55.89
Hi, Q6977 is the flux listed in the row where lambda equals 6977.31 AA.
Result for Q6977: 50.45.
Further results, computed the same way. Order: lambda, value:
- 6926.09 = 43.6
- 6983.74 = 50.95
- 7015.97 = 56.48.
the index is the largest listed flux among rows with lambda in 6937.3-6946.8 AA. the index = 48.93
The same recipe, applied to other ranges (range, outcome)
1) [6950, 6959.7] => 50.2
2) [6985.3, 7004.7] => 56.35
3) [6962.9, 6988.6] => 53.49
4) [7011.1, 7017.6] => 56.48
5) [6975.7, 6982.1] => 50.45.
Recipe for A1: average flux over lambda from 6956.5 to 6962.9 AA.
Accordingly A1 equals 48.9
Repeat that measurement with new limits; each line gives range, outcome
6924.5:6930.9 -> 44.7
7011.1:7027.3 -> 56.2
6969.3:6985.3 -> 50.5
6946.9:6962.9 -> 49.4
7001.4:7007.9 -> 55.7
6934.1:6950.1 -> 48.3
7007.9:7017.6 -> 55.8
